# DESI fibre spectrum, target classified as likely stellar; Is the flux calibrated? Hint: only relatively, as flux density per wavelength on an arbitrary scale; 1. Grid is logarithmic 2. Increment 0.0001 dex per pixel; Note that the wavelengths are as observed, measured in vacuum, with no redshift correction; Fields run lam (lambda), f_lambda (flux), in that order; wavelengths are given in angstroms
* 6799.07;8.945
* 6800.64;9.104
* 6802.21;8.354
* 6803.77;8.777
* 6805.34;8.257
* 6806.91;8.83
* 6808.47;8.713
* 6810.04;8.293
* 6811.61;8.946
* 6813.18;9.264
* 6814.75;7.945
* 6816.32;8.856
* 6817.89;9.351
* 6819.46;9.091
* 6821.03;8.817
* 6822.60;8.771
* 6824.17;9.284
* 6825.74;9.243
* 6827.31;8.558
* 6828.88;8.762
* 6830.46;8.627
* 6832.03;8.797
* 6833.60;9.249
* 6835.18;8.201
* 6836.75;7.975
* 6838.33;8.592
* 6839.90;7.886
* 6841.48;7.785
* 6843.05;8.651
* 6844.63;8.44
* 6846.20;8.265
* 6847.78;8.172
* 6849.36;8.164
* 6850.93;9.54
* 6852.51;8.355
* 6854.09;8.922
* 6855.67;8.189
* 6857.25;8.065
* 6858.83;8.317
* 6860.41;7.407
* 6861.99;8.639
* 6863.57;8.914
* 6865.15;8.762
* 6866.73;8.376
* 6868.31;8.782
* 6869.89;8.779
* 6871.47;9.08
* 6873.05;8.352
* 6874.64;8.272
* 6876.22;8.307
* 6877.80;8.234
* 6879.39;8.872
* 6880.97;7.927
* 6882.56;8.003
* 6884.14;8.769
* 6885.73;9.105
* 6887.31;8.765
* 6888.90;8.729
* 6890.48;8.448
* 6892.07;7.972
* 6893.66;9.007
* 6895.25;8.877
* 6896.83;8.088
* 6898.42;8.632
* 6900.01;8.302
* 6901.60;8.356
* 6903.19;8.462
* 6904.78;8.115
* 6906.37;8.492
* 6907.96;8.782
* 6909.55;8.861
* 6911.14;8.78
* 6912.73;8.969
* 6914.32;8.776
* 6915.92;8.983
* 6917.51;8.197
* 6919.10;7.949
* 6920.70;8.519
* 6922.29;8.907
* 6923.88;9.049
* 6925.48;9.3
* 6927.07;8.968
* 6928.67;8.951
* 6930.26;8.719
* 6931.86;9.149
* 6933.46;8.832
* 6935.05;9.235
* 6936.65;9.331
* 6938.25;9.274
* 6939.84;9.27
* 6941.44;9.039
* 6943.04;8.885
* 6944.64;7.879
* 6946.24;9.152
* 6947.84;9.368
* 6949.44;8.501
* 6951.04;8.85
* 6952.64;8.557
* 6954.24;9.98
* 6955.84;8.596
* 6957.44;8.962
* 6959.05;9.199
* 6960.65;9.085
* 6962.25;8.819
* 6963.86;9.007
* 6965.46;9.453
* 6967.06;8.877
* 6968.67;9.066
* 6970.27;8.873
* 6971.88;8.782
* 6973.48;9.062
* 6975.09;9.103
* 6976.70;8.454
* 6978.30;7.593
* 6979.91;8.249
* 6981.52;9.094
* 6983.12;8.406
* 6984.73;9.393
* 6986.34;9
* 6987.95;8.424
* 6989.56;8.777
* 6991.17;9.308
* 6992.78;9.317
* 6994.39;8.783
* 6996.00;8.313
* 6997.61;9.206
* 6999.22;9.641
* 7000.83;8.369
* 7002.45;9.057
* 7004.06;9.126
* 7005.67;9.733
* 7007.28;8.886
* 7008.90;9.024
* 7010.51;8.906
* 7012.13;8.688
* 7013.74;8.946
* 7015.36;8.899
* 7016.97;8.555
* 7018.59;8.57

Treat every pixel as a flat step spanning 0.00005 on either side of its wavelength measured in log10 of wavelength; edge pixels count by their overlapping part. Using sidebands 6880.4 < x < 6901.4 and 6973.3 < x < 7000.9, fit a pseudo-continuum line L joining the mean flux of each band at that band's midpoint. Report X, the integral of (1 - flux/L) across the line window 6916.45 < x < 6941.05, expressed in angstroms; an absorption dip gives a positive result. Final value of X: -0.81 angstroms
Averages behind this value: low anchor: 8.51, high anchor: 8.81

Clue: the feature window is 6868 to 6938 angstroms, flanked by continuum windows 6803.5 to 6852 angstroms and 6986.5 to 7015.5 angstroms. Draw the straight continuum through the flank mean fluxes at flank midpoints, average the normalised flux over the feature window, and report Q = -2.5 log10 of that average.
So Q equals 0.02 mag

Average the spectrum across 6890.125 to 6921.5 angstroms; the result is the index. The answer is 8.53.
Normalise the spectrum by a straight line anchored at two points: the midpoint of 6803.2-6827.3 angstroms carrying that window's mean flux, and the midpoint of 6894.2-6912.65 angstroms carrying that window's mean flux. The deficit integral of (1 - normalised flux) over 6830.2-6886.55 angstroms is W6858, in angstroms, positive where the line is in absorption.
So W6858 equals 1.4 angstroms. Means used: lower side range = 8.82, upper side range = 8.55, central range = 8.47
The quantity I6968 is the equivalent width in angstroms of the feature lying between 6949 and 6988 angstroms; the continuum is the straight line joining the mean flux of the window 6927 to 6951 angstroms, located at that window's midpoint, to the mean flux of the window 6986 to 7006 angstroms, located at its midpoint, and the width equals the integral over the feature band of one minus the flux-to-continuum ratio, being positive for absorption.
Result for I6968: 0.5 angstroms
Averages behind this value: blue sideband 8.97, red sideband 8.99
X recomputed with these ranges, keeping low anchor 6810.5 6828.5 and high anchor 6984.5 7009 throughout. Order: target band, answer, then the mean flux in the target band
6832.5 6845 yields 0.8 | 8.35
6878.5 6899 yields 0.9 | 8.55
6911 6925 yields 0.4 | 8.69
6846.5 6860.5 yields 0.8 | 8.39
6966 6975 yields 0.0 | 8.96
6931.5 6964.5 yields 0.0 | 9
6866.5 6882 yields 0.8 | 8.49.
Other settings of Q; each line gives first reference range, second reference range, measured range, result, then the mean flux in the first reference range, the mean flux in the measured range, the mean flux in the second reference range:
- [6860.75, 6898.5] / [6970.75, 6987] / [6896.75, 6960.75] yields -0.023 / 8.56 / 8.82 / 8.71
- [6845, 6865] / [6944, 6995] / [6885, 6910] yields 0.004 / 8.42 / 8.56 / 8.88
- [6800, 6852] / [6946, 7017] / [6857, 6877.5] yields 0.032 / 8.65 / 8.47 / 8.92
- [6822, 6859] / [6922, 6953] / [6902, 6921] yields 0.035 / 8.54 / 8.57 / 8.97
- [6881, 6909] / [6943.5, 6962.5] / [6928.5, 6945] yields -0.023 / 8.51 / 8.99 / 8.92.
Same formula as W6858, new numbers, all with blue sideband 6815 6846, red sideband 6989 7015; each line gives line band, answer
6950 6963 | -0.1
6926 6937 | -0.2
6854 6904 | 1.6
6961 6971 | -0.1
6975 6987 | 0.4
